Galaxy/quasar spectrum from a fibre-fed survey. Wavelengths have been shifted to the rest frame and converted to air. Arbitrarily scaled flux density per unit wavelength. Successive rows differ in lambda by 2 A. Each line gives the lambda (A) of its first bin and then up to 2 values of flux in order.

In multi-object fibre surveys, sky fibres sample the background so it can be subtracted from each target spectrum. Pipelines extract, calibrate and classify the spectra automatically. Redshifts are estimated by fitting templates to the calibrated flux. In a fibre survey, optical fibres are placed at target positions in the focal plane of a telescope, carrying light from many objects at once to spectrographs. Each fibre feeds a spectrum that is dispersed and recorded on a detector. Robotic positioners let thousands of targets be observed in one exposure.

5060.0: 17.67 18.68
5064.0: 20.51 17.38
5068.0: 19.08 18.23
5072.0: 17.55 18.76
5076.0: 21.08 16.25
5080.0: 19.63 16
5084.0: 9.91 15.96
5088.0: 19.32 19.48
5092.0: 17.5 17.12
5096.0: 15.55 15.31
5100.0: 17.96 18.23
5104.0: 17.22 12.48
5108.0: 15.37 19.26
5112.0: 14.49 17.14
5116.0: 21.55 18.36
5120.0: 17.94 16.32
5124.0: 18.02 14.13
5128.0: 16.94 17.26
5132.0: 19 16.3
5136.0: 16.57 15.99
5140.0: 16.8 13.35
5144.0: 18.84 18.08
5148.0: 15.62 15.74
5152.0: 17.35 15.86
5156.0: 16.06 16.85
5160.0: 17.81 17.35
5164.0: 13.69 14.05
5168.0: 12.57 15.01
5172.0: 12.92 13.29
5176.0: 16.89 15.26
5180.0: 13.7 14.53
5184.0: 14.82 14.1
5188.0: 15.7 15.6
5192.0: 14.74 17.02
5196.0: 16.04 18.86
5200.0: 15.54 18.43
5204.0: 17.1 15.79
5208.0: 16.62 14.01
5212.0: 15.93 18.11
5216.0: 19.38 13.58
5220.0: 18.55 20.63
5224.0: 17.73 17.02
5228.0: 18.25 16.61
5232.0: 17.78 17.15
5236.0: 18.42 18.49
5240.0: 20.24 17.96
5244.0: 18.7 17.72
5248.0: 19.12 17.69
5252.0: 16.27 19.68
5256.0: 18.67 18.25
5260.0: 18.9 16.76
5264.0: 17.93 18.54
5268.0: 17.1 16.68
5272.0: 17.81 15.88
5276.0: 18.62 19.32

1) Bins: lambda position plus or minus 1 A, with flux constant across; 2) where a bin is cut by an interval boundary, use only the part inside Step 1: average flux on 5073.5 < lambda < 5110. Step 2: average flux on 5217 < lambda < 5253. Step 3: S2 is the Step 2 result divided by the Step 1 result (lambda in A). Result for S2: 1.06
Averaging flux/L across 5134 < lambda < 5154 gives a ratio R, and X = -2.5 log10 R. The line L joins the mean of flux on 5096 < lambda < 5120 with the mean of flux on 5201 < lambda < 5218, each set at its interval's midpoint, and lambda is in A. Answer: 0.03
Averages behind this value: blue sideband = 17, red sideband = 16.7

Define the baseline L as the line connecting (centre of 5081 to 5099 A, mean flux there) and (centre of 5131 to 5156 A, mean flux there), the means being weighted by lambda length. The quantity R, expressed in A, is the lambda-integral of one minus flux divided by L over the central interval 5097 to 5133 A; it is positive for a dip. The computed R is -1.4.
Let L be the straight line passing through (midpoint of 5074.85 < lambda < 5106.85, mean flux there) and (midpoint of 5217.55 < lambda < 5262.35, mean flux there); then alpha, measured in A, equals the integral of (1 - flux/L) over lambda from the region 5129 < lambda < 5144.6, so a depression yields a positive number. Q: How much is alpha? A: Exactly 0.5 A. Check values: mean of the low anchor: 16.8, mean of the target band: 16.7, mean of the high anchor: 18.1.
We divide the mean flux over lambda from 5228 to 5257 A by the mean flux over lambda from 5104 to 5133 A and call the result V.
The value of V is 1.07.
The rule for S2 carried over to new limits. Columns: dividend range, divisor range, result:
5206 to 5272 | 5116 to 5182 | 1.10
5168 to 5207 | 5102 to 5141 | 0.91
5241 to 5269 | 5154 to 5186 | 1.21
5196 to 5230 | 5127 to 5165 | 1.03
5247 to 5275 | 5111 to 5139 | 1.04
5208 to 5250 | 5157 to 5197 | 1.18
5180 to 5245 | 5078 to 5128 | 1.01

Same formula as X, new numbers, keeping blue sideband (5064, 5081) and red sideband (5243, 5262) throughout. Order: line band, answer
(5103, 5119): 0.09 mag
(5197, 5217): 0.08 mag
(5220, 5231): 0.01 mag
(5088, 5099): 0.08 mag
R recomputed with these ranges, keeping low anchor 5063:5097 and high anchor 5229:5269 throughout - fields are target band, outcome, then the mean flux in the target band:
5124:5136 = 0.6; 16.8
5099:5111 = 0.6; 16.8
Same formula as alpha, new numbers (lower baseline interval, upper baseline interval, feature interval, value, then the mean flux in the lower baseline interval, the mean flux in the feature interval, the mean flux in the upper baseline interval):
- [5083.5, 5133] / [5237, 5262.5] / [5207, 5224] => 0.8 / 16.9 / 17.1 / 18.4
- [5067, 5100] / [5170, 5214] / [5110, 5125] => -0.9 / 17.3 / 17.8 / 15.6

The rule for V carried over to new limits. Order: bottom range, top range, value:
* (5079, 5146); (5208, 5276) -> 1.05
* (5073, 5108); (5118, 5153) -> 0.99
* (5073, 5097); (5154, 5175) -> 0.87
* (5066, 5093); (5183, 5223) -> 0.94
